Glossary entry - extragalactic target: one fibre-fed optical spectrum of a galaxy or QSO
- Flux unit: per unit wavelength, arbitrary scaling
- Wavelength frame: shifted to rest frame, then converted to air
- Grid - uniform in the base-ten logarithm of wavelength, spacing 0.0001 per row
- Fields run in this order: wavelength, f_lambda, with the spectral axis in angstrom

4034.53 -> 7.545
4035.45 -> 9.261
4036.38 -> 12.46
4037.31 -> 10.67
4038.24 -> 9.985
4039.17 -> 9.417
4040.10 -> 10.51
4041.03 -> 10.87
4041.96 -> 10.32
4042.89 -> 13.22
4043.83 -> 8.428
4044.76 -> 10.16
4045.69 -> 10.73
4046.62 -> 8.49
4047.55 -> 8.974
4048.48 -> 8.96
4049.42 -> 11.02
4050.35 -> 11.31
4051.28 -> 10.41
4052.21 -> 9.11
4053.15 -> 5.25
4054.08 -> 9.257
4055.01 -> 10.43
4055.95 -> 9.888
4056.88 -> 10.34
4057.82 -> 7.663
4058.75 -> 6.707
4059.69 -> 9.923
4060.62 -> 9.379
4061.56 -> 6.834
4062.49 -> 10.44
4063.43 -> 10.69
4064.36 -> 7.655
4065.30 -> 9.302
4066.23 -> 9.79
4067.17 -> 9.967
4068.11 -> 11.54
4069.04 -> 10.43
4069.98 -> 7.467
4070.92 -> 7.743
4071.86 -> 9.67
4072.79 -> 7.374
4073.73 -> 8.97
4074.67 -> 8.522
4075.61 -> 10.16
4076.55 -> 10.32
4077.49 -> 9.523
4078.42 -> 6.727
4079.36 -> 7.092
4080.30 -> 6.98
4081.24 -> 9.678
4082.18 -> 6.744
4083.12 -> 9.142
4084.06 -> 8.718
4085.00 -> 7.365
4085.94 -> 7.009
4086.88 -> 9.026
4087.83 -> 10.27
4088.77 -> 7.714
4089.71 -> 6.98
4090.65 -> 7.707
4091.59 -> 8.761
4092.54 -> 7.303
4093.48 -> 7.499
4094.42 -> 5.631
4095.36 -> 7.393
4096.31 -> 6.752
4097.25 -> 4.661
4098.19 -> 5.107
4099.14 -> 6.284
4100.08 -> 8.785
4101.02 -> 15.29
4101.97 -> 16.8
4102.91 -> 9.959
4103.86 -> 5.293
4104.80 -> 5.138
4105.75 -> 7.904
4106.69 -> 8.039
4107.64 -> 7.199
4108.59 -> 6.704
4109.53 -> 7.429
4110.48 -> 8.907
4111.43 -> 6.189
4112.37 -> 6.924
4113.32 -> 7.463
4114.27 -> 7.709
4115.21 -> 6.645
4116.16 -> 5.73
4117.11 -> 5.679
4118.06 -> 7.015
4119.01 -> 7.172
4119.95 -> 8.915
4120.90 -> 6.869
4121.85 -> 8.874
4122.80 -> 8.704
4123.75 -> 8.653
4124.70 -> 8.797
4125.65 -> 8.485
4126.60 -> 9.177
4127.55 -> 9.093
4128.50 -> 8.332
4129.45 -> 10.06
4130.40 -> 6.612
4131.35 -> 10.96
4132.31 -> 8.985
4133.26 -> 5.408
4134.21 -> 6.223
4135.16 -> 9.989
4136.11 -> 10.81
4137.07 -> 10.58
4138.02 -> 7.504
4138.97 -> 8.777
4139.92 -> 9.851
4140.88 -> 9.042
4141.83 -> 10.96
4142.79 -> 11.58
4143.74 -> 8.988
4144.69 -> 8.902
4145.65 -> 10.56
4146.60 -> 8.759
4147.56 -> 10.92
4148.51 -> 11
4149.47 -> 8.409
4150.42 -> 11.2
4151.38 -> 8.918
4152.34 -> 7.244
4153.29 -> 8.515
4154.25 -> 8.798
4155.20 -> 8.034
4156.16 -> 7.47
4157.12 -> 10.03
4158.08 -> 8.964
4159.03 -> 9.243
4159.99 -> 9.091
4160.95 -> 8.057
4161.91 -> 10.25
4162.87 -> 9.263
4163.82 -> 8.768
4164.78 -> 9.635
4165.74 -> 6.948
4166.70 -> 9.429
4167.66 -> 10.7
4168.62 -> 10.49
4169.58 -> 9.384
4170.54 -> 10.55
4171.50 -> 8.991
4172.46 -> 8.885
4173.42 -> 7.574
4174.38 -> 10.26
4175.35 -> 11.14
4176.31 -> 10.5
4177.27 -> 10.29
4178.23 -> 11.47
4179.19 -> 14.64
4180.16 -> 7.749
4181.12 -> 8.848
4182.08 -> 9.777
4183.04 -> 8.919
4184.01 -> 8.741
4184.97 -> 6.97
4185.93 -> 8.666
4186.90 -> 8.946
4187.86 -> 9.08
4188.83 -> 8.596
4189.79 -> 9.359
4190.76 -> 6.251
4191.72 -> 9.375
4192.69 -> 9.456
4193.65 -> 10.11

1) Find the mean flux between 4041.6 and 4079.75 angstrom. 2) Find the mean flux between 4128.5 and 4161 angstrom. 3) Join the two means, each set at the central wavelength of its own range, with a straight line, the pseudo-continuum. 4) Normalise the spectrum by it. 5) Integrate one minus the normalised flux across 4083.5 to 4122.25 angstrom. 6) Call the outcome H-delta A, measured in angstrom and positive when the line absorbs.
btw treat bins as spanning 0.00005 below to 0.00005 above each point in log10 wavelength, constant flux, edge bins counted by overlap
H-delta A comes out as 6.2 angstrom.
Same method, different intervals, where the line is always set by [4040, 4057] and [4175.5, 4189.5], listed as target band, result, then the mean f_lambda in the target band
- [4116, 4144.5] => 3.1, 8.63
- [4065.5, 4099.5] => 5.8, 8.12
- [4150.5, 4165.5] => 1.2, 8.85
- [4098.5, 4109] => 1.0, 8.8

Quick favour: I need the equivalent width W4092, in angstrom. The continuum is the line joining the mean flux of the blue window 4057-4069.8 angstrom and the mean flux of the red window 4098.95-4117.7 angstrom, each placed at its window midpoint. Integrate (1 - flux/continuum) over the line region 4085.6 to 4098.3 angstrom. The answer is 1.7 angstrom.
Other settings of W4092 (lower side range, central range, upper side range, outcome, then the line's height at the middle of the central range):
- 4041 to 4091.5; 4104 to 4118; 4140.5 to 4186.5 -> 3.5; 9.22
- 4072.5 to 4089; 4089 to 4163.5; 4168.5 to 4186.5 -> 4.8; 9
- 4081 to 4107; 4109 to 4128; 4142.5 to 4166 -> 1.8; 8.54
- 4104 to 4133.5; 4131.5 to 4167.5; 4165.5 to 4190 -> -2.0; 8.66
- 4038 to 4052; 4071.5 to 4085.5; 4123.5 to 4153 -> 1.9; 9.82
